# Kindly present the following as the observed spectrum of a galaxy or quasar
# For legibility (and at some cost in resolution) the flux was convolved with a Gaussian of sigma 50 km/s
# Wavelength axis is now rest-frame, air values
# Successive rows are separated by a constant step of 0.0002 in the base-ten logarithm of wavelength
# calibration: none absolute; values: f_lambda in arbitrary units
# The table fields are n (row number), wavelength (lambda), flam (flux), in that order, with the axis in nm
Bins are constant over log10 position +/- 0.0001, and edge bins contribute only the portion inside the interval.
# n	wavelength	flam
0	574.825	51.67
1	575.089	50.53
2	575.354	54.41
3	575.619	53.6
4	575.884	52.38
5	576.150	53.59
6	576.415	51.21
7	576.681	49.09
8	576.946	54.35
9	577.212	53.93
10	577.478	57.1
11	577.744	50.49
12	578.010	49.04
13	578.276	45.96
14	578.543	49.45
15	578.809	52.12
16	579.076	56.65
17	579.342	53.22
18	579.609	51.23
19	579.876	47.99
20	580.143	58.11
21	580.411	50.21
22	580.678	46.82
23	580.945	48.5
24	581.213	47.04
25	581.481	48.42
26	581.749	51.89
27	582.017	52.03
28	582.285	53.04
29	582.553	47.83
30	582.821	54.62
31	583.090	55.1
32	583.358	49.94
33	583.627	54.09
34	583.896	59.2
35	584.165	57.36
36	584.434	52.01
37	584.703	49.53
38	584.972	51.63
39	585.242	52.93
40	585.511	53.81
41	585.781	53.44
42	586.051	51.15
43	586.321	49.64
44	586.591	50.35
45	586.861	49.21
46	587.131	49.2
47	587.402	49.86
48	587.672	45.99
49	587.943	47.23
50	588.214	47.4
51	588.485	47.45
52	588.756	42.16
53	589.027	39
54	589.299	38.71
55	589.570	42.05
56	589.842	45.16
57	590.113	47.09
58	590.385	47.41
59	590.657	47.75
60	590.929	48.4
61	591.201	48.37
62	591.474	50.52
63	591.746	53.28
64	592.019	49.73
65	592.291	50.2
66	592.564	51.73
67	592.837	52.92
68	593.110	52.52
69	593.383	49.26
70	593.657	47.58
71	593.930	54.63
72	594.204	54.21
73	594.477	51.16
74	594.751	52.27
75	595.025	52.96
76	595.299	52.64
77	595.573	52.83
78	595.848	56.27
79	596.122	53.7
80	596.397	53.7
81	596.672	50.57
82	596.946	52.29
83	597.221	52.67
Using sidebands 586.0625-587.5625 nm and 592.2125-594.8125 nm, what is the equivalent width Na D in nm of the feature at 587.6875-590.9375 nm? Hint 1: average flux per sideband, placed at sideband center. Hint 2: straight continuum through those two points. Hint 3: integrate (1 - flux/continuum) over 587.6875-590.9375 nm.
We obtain 0.36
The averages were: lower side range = 49.7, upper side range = 51.7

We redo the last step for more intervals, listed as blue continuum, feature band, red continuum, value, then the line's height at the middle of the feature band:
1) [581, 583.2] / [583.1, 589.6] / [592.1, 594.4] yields 0.22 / 51.3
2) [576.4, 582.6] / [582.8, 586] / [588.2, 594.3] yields -0.24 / 49.9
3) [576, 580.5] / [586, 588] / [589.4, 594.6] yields 0.06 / 50.5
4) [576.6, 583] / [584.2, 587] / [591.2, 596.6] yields 0.00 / 51.6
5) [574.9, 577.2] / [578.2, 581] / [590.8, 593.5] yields 0.05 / 52.1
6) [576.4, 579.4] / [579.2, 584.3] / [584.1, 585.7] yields 0.04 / 52.3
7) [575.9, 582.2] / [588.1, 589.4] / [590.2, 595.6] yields 0.21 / 51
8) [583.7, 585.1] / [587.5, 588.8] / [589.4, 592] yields 0.10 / 50.3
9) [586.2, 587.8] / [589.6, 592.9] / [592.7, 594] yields 0.09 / 50.5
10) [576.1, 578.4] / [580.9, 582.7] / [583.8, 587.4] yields 0.07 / 51.9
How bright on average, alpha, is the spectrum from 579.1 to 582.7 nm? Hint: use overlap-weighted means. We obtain 50.7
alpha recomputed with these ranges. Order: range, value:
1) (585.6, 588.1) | 49.6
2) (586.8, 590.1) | 45.3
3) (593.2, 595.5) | 51.9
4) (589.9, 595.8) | 50.8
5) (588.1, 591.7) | 45.7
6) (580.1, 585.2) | 51.9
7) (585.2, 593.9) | 48.5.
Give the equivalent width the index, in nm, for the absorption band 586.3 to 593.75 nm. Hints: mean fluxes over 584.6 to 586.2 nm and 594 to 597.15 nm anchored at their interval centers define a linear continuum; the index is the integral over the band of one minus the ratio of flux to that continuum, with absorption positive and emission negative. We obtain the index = 0.66 nm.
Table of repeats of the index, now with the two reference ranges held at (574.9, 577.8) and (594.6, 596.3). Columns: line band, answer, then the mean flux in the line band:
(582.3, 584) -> -0.009 nm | 53.3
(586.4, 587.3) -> 0.060 nm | 49.6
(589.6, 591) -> 0.172 nm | 46.7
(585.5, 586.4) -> 0.021 nm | 51.9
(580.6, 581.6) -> 0.099 nm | 47.7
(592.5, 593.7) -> 0.053 nm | 51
